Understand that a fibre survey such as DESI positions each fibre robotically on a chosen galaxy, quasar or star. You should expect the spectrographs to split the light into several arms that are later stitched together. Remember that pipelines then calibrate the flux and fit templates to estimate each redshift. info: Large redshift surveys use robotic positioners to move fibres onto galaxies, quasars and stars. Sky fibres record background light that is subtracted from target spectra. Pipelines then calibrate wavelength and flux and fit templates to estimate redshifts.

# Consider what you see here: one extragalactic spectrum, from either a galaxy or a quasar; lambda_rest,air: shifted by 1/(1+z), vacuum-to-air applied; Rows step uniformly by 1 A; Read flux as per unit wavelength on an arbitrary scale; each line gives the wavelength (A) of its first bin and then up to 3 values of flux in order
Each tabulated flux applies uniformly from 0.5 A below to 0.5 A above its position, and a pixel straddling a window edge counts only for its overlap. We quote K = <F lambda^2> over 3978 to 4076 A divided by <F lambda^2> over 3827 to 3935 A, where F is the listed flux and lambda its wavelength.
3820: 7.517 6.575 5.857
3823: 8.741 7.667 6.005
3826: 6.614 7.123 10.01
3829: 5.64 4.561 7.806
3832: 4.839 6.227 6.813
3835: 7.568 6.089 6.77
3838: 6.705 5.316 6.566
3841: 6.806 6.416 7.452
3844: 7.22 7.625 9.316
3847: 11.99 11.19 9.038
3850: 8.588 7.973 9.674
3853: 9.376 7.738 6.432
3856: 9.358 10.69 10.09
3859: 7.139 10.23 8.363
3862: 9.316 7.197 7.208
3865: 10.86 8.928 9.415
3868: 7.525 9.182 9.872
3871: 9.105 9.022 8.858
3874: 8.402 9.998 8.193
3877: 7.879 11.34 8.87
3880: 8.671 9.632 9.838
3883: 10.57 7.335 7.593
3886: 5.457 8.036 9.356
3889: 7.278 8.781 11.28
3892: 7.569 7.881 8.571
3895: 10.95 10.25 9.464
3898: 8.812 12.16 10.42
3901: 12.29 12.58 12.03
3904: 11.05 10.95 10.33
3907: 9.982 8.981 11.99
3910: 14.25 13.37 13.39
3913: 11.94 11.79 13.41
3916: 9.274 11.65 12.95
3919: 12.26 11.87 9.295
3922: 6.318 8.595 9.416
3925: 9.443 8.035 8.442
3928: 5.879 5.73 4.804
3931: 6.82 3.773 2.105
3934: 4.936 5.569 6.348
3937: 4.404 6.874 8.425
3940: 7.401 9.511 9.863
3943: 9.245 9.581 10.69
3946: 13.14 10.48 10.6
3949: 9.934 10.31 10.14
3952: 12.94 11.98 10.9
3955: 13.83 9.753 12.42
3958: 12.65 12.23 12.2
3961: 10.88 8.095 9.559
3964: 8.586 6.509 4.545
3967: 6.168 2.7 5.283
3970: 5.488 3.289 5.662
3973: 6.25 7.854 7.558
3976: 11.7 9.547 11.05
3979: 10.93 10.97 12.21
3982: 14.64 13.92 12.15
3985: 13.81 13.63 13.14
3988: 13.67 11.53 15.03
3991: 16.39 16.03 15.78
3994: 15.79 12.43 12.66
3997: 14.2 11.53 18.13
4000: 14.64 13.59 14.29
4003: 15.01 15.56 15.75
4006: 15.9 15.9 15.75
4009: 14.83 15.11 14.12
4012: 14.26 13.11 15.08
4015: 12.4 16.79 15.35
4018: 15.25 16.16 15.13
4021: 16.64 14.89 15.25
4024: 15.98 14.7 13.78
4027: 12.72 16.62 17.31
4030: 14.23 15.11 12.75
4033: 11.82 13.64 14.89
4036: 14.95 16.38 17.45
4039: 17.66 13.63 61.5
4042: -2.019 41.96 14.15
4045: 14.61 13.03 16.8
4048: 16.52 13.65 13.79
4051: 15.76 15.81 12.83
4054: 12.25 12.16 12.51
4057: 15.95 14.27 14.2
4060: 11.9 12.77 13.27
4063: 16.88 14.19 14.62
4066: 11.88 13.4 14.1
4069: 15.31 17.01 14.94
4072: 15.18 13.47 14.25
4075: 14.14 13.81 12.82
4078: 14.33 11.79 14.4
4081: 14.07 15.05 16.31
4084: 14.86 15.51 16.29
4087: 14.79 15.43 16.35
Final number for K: 1.83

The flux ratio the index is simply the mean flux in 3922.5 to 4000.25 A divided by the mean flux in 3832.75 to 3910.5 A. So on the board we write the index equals 1.10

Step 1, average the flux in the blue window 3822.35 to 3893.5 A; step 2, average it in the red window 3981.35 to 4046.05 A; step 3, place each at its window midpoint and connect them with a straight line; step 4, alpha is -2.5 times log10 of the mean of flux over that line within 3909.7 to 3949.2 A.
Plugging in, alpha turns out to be 0.27 mag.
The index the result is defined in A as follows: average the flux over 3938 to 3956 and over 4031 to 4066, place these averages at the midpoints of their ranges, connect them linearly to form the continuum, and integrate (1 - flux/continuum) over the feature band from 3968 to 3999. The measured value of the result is 2.72 A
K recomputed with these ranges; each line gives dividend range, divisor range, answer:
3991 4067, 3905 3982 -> 1.75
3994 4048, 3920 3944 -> 2.33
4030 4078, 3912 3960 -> 1.75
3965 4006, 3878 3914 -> 1.20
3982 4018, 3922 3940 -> 2.32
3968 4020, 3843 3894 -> 1.56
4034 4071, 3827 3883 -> 2.13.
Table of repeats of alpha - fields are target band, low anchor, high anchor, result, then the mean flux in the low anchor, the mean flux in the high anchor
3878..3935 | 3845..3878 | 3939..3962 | 0.054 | 9.02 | 10.8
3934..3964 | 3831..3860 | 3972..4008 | 0.184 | 7.93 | 13.2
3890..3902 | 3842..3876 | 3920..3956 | -0.154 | 8.87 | 8.52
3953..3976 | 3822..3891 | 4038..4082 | 0.386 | 8.2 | 15.6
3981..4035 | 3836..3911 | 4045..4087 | -0.147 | 9.11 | 14.3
